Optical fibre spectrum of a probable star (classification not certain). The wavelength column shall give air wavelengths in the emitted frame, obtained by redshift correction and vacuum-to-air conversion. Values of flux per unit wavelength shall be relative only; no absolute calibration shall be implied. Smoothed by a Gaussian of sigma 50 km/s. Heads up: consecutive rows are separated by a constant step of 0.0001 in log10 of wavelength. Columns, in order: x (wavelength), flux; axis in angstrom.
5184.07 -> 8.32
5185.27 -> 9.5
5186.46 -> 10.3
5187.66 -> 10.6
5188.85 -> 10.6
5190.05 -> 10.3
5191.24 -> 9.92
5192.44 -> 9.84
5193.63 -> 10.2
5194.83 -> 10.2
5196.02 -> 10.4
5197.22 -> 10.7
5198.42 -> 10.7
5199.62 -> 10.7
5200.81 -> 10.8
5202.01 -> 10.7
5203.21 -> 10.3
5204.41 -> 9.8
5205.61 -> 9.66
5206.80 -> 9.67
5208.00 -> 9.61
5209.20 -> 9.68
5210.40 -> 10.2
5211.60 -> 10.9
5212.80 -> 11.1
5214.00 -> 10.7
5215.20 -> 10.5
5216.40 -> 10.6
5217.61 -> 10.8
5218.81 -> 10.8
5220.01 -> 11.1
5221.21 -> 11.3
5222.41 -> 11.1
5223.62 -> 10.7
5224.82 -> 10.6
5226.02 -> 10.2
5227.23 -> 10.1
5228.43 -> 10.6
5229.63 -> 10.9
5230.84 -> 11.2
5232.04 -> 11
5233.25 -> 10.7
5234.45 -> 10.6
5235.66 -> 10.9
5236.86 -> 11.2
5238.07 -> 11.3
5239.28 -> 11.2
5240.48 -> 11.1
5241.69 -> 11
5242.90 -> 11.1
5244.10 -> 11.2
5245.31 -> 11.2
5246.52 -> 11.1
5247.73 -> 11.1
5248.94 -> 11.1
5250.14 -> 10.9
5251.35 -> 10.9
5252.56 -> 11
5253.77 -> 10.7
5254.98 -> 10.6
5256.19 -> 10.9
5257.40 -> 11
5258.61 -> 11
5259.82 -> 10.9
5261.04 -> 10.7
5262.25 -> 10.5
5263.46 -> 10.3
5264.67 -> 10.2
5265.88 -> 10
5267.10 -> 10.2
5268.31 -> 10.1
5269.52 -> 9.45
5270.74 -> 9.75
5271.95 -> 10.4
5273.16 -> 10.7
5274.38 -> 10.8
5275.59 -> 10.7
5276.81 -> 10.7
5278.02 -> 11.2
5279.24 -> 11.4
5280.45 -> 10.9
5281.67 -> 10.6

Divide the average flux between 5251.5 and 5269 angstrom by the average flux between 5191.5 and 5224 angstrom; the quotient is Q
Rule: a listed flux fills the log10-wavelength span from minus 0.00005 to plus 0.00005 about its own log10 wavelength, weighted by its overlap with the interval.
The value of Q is 1.0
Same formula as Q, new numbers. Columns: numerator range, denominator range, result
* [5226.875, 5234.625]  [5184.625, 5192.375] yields 1.06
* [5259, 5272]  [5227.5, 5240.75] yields 0.93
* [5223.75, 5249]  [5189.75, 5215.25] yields 1.06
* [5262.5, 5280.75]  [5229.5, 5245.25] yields 0.95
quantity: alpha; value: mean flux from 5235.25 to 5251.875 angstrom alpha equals 11.1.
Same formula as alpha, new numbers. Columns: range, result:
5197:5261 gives 10.7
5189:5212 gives 10.2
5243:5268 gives 10.8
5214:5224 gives 10.8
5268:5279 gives 10.5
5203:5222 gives 10.4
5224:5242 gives 10.8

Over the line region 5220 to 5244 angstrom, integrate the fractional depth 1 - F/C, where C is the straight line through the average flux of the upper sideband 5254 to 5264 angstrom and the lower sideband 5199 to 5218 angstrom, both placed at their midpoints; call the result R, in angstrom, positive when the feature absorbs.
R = -0.8 angstrom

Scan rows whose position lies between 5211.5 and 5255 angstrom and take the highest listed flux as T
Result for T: 11.3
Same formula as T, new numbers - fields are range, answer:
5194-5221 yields 11.1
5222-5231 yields 11.2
